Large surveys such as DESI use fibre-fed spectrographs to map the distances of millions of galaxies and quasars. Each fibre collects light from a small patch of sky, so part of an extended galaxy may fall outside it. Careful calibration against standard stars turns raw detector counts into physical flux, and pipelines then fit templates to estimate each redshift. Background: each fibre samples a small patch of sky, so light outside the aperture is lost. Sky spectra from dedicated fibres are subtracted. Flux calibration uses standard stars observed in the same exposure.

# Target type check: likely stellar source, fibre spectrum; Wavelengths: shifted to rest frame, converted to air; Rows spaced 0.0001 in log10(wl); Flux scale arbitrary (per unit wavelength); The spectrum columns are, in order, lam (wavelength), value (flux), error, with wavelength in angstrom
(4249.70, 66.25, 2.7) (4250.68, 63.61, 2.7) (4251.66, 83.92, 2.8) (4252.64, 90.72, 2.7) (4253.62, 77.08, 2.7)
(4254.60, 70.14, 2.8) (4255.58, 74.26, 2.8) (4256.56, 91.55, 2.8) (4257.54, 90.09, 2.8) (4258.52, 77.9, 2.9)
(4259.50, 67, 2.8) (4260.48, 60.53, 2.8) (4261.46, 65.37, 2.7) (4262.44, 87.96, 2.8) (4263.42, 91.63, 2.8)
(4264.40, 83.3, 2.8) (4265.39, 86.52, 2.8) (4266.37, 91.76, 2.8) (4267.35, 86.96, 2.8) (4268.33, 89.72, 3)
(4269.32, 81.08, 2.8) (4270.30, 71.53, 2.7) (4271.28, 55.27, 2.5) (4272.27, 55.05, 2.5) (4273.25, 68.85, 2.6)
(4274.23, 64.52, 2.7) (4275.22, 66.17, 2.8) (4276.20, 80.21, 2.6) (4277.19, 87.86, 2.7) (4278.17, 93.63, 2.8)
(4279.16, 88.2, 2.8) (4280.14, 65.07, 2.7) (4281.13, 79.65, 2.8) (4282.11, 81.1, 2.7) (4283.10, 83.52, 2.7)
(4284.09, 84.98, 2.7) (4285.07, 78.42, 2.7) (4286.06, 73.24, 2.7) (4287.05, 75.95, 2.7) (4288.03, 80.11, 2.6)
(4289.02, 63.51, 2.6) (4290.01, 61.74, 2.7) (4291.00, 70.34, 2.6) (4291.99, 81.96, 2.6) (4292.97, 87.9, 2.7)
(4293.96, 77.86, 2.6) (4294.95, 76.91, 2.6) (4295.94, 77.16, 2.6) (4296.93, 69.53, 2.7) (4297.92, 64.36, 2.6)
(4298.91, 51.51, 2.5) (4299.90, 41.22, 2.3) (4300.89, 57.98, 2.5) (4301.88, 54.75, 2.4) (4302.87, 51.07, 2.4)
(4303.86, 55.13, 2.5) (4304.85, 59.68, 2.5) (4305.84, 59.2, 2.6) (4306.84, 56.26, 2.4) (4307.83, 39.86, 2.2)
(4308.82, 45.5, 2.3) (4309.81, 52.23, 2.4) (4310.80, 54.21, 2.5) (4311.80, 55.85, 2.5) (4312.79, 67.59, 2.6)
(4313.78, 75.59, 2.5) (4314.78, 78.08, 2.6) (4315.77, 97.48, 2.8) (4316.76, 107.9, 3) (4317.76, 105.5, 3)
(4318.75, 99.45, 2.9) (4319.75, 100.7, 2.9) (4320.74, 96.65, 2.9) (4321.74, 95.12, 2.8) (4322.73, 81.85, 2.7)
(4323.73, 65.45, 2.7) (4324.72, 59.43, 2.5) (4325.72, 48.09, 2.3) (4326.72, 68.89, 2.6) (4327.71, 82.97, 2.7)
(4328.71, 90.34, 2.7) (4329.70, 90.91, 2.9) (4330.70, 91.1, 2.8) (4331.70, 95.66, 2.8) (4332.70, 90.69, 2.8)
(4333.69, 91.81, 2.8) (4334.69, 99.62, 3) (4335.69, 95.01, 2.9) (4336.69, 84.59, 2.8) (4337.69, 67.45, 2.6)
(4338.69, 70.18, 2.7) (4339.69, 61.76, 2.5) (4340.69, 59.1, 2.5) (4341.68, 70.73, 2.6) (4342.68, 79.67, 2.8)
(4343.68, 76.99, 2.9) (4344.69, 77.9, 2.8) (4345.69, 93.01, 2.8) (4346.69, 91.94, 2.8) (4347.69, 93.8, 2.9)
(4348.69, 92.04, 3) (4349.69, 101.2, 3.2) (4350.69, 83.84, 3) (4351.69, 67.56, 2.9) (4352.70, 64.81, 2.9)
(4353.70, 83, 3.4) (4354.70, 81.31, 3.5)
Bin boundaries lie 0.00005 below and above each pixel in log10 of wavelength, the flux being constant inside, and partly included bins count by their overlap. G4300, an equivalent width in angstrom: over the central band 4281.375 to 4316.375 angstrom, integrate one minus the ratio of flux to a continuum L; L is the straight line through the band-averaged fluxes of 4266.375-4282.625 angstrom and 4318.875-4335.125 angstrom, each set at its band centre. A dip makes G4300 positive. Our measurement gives 5.7 angstrom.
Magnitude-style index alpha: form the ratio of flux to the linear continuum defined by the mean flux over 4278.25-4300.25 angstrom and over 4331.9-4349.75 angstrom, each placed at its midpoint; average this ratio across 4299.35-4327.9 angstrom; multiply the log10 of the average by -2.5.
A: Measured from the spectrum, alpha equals 0.13 mag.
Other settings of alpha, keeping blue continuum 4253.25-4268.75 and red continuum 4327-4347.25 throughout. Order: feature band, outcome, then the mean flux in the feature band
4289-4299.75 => 0.160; 70.5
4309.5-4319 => 0.039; 79.4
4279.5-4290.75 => 0.086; 75.3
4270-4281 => 0.121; 72.7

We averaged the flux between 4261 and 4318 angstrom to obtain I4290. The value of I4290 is 72.2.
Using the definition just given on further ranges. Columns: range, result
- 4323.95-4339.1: 81.6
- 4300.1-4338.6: 75.2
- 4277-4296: 78.3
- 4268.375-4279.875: 74.3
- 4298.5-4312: 52.4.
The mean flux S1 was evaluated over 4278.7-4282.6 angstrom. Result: 78.6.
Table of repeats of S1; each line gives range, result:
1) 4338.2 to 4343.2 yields 68.4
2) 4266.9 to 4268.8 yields 88.5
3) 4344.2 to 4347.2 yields 87.7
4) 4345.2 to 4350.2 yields 94.5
